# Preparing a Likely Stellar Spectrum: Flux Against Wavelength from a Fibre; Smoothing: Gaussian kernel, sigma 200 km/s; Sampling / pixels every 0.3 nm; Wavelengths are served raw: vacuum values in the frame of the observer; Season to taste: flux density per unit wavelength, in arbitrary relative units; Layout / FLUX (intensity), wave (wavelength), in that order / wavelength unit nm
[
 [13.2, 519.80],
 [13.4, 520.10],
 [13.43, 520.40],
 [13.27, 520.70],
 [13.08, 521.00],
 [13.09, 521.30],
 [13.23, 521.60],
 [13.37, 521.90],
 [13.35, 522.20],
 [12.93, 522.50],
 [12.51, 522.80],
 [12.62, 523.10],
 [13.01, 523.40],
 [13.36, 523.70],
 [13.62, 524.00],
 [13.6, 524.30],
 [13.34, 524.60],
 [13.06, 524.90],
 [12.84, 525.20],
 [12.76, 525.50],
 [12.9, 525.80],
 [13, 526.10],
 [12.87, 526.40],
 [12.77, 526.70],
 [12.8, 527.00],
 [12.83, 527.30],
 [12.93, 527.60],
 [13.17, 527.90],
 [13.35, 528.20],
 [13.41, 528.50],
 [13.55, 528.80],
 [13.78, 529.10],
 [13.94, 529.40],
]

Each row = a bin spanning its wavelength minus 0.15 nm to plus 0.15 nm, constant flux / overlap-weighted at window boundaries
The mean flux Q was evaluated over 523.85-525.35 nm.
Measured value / 13.3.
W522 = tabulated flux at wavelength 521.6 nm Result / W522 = 13.23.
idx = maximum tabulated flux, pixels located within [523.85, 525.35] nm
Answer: 13.62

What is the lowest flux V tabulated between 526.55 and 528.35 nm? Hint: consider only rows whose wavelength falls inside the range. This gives 12.77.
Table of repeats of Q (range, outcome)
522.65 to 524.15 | 13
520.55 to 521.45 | 13.1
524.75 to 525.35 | 12.9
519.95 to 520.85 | 13.4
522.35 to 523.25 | 12.7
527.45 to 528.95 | 13.3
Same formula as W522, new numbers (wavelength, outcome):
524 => 13.62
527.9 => 13.17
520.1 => 13.4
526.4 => 12.87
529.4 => 13.94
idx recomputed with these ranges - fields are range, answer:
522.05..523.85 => 13.36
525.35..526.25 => 13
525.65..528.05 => 13.17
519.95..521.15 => 13.43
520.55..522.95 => 13.37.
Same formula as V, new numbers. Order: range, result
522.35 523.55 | 12.51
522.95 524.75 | 12.62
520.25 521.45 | 13.08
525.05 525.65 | 12.76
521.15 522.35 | 13.09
